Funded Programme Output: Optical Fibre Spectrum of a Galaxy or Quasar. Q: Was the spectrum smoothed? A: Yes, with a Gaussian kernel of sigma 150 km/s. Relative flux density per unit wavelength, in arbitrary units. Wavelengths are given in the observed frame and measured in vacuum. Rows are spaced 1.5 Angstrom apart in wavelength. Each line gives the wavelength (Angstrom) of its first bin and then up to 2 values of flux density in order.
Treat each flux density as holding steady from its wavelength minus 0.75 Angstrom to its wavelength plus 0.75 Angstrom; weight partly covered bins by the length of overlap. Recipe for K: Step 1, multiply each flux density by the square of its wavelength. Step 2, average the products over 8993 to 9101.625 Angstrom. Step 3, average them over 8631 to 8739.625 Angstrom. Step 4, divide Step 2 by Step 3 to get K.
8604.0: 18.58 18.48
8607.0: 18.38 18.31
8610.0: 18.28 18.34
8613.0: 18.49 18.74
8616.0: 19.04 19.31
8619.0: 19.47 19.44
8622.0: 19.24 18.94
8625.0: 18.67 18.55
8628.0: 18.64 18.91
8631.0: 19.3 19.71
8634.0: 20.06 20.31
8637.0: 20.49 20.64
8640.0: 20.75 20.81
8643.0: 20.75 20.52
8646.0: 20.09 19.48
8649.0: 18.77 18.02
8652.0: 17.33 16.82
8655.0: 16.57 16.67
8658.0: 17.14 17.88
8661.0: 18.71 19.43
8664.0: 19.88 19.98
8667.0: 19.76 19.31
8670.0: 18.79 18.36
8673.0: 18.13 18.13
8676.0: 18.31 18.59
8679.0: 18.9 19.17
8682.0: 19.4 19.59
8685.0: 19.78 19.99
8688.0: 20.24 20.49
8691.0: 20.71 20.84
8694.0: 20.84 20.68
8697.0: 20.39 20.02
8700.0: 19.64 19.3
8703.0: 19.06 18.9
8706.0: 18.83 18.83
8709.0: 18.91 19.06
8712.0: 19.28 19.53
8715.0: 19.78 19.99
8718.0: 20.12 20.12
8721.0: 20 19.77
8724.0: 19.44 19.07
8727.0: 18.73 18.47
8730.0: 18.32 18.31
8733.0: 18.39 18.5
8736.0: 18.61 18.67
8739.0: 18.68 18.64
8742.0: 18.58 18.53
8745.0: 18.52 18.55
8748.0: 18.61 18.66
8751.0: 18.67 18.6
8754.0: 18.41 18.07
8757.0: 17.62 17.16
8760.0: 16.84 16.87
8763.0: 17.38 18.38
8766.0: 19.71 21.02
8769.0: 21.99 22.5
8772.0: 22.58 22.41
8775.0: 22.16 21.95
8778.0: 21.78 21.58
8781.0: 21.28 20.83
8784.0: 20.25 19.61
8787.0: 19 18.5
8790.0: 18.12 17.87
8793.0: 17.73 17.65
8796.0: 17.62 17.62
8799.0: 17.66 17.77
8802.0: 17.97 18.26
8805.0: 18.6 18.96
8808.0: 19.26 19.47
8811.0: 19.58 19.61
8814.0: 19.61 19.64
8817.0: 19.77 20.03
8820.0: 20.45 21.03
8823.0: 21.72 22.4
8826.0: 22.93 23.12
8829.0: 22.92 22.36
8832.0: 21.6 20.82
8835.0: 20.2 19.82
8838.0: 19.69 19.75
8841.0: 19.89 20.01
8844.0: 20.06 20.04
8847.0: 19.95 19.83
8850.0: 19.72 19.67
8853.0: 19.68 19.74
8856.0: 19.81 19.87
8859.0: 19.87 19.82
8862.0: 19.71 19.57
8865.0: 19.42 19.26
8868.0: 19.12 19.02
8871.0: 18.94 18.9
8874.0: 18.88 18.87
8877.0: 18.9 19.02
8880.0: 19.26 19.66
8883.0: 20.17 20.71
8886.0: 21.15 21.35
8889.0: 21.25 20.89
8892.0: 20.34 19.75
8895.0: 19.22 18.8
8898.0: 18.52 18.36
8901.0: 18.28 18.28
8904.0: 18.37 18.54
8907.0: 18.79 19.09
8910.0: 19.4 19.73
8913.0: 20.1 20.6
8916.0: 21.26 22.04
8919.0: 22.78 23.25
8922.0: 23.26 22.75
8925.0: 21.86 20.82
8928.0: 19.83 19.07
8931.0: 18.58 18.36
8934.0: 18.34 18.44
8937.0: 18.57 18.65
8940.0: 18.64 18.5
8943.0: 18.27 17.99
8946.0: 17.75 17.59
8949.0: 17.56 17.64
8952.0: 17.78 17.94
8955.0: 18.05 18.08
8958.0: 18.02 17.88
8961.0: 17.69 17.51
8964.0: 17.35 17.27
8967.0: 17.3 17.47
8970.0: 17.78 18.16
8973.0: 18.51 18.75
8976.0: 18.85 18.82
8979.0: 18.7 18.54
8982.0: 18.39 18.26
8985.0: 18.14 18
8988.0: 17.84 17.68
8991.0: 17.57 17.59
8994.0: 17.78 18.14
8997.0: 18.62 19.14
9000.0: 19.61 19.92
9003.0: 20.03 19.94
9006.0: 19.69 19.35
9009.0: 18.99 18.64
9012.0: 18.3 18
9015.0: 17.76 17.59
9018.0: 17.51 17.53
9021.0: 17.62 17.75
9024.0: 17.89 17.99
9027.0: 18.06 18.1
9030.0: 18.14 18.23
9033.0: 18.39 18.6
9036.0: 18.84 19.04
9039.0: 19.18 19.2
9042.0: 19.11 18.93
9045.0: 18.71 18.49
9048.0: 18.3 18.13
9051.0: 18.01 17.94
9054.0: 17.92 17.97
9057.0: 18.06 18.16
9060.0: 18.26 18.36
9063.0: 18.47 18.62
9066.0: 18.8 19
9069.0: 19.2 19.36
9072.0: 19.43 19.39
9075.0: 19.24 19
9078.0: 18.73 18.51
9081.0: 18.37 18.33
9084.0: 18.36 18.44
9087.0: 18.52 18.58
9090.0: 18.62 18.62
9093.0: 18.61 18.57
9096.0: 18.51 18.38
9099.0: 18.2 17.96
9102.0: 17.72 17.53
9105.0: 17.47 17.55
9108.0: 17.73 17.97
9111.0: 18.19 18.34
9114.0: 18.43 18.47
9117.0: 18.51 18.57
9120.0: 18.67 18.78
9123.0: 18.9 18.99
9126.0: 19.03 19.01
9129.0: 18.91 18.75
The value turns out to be 1.04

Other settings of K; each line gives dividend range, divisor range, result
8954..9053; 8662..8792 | 1.01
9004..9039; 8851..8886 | 0.97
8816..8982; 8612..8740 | 1.07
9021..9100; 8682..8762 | 1.05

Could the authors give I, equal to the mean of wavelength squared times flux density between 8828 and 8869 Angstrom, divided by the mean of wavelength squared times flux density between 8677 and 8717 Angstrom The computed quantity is 1.1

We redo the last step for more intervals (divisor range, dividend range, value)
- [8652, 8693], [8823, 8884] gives 1.11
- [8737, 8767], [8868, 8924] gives 1.13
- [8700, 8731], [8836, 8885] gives 1.05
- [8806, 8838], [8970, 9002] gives 0.92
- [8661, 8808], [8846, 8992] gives 1.04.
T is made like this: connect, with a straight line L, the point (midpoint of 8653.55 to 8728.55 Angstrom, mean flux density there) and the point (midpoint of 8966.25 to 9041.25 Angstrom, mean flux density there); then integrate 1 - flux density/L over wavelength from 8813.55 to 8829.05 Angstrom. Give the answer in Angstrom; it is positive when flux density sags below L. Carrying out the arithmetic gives -1.88 Angstrom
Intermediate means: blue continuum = 19.3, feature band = 21.2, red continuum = 18.4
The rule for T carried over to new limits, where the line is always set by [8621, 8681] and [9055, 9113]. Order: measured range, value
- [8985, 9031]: 0.5 Angstrom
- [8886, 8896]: -1.0 Angstrom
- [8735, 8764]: 1.1 Angstrom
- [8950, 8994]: 1.4 Angstrom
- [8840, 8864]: -1.4 Angstrom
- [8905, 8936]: -2.8 Angstrom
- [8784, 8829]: -1.5 Angstrom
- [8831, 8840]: -0.8 Angstrom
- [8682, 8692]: -0.6 Angstrom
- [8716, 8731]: -0.4 Angstrom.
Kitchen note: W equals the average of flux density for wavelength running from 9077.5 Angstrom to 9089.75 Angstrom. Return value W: 18.5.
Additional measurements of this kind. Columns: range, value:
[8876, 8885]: 19.6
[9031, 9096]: 18.6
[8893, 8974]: 19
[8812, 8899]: 20.1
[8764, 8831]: 20.1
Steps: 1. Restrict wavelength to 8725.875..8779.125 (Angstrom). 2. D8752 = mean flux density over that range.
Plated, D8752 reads 19.2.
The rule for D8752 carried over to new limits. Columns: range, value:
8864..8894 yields 19.7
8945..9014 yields 18.3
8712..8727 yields 19.7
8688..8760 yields 19.1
